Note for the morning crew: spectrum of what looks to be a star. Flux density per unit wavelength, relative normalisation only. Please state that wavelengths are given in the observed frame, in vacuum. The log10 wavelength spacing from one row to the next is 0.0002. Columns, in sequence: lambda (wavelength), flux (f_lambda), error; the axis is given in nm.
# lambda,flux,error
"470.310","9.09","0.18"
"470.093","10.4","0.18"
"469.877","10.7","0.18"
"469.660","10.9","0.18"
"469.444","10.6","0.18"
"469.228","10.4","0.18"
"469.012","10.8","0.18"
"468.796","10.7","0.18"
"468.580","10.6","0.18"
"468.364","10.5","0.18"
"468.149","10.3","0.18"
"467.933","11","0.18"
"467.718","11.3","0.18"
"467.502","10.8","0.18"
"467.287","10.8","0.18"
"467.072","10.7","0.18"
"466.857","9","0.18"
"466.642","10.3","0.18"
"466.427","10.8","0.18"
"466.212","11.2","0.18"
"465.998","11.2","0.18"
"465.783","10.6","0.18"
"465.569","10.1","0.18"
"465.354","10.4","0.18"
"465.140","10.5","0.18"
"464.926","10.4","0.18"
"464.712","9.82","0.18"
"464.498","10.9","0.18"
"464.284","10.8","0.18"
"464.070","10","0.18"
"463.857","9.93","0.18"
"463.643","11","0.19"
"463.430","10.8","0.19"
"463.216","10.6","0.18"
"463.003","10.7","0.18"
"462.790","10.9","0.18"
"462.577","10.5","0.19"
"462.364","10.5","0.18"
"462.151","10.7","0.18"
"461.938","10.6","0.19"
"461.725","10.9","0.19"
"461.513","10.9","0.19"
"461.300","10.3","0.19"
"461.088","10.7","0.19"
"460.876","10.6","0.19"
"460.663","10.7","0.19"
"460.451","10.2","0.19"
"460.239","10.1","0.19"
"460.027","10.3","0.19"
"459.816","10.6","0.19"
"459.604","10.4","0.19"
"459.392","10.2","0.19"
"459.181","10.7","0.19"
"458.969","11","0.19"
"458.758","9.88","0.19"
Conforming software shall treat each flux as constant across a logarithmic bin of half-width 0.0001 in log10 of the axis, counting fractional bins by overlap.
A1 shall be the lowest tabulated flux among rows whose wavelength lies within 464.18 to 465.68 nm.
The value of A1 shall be 9.82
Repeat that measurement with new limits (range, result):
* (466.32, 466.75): 10.3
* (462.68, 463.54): 10.6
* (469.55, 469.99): 10.7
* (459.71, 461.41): 10.1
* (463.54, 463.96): 9.93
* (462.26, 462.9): 10.5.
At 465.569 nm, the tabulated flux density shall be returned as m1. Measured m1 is 10.1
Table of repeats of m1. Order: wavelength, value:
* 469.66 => 10.9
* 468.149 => 10.3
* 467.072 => 10.7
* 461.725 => 10.9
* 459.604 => 10.4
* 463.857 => 9.93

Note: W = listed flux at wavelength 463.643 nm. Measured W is 11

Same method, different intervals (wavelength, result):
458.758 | 9.88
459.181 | 10.7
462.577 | 10.5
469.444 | 10.6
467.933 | 11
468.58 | 10.6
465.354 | 10.4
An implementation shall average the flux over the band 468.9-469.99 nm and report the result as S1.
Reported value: 10.7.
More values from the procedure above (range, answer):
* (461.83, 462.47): 10.6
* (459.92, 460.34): 10.2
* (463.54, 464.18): 10.3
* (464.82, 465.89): 10.4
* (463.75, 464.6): 10.4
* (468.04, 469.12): 10.6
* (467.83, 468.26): 10.6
